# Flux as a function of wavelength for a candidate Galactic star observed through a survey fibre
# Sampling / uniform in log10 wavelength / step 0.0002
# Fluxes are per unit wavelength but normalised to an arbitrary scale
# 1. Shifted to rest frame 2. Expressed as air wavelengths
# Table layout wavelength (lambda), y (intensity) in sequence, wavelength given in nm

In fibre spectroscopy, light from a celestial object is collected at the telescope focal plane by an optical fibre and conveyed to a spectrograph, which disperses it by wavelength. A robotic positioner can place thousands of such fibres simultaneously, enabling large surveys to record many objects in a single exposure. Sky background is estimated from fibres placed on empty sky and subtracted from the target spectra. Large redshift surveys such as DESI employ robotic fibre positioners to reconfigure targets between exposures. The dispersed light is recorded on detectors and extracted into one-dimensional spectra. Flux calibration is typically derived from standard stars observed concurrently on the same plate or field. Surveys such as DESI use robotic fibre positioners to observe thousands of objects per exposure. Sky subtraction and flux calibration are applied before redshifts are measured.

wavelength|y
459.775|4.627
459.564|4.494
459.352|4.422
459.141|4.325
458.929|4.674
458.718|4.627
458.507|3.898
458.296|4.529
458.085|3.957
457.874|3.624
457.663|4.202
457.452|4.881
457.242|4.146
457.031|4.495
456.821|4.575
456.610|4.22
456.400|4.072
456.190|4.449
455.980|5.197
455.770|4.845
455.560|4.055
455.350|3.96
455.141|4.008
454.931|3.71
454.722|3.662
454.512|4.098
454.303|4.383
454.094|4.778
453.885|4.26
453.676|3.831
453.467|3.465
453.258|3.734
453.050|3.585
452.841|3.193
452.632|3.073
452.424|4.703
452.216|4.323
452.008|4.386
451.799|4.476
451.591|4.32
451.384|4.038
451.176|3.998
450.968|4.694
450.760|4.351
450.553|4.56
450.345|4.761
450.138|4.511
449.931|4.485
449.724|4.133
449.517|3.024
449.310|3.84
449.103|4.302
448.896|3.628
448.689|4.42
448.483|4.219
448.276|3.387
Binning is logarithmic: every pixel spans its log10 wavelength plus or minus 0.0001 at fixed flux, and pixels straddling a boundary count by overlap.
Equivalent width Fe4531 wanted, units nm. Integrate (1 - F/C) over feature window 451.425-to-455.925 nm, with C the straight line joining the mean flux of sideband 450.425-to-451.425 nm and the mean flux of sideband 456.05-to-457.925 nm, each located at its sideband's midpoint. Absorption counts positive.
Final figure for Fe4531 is 0.30 nm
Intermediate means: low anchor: 4.35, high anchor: 4.33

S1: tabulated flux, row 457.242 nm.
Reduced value 4.146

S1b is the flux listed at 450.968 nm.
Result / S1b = 4.694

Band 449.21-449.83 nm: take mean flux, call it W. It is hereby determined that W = 3.67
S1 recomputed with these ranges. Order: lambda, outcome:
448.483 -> 4.219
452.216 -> 4.323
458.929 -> 4.674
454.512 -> 4.098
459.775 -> 4.627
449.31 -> 3.84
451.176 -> 3.998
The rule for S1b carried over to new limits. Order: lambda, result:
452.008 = 4.386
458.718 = 4.627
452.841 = 3.193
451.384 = 4.038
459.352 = 4.422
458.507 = 3.898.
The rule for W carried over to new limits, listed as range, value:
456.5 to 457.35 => 4.36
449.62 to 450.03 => 4.31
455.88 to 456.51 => 4.57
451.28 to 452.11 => 4.3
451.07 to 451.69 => 4.12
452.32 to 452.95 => 3.65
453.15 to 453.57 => 3.6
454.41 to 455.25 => 3.87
